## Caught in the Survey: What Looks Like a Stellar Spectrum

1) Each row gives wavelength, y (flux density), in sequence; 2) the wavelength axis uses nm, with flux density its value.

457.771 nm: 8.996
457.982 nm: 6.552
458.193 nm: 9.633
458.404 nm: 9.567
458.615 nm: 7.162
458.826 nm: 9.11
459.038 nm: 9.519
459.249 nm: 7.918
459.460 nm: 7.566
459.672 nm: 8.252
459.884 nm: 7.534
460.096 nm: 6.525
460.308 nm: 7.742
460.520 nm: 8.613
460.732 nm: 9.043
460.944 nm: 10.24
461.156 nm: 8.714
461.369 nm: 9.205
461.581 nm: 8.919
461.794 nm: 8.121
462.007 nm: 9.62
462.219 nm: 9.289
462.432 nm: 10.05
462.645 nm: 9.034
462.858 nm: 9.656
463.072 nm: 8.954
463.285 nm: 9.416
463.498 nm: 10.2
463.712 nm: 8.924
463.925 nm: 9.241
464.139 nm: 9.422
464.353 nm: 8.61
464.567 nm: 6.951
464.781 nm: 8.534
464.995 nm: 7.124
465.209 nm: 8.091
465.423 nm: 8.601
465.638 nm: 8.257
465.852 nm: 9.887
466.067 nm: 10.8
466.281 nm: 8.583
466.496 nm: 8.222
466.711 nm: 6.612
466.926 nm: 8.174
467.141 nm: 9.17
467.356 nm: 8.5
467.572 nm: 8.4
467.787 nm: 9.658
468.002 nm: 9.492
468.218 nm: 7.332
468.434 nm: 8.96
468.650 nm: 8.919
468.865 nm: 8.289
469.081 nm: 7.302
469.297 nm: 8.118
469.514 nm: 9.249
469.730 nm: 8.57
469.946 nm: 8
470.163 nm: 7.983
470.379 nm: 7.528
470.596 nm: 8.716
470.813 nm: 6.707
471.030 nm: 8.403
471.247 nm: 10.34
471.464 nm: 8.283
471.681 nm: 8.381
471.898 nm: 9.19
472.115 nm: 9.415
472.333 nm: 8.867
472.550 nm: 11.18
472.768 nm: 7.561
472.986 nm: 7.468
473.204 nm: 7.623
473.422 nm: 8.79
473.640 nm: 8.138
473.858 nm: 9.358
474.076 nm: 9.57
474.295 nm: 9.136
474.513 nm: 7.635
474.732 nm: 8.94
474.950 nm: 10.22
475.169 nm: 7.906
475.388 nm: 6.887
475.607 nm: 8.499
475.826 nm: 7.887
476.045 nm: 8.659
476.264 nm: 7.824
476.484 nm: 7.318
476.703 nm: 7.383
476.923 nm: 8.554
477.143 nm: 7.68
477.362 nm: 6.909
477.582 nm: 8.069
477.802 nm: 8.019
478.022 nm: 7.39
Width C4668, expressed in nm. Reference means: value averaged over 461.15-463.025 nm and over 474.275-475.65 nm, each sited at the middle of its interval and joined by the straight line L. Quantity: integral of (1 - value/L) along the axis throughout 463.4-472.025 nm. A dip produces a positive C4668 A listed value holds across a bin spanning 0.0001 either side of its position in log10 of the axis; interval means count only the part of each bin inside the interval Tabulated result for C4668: 0.30 nm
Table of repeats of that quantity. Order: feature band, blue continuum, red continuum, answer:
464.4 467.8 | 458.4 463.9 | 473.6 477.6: 0.07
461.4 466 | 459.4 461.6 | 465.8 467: -0.20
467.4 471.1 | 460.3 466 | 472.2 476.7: 0.15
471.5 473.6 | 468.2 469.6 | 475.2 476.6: -0.15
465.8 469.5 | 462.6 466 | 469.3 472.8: 0.06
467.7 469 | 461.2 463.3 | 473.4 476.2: 0.02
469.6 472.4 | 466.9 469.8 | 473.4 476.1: 0.03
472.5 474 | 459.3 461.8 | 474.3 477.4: -0.07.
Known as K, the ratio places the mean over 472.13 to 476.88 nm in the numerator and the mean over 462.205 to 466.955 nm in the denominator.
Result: 0.96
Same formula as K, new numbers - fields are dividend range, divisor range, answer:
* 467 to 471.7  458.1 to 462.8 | 0.97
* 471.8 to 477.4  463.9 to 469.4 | 0.99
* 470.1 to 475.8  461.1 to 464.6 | 0.94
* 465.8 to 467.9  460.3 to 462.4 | 0.97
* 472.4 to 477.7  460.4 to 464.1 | 0.90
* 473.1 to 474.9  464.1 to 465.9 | 1.05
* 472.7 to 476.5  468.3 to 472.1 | 0.99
